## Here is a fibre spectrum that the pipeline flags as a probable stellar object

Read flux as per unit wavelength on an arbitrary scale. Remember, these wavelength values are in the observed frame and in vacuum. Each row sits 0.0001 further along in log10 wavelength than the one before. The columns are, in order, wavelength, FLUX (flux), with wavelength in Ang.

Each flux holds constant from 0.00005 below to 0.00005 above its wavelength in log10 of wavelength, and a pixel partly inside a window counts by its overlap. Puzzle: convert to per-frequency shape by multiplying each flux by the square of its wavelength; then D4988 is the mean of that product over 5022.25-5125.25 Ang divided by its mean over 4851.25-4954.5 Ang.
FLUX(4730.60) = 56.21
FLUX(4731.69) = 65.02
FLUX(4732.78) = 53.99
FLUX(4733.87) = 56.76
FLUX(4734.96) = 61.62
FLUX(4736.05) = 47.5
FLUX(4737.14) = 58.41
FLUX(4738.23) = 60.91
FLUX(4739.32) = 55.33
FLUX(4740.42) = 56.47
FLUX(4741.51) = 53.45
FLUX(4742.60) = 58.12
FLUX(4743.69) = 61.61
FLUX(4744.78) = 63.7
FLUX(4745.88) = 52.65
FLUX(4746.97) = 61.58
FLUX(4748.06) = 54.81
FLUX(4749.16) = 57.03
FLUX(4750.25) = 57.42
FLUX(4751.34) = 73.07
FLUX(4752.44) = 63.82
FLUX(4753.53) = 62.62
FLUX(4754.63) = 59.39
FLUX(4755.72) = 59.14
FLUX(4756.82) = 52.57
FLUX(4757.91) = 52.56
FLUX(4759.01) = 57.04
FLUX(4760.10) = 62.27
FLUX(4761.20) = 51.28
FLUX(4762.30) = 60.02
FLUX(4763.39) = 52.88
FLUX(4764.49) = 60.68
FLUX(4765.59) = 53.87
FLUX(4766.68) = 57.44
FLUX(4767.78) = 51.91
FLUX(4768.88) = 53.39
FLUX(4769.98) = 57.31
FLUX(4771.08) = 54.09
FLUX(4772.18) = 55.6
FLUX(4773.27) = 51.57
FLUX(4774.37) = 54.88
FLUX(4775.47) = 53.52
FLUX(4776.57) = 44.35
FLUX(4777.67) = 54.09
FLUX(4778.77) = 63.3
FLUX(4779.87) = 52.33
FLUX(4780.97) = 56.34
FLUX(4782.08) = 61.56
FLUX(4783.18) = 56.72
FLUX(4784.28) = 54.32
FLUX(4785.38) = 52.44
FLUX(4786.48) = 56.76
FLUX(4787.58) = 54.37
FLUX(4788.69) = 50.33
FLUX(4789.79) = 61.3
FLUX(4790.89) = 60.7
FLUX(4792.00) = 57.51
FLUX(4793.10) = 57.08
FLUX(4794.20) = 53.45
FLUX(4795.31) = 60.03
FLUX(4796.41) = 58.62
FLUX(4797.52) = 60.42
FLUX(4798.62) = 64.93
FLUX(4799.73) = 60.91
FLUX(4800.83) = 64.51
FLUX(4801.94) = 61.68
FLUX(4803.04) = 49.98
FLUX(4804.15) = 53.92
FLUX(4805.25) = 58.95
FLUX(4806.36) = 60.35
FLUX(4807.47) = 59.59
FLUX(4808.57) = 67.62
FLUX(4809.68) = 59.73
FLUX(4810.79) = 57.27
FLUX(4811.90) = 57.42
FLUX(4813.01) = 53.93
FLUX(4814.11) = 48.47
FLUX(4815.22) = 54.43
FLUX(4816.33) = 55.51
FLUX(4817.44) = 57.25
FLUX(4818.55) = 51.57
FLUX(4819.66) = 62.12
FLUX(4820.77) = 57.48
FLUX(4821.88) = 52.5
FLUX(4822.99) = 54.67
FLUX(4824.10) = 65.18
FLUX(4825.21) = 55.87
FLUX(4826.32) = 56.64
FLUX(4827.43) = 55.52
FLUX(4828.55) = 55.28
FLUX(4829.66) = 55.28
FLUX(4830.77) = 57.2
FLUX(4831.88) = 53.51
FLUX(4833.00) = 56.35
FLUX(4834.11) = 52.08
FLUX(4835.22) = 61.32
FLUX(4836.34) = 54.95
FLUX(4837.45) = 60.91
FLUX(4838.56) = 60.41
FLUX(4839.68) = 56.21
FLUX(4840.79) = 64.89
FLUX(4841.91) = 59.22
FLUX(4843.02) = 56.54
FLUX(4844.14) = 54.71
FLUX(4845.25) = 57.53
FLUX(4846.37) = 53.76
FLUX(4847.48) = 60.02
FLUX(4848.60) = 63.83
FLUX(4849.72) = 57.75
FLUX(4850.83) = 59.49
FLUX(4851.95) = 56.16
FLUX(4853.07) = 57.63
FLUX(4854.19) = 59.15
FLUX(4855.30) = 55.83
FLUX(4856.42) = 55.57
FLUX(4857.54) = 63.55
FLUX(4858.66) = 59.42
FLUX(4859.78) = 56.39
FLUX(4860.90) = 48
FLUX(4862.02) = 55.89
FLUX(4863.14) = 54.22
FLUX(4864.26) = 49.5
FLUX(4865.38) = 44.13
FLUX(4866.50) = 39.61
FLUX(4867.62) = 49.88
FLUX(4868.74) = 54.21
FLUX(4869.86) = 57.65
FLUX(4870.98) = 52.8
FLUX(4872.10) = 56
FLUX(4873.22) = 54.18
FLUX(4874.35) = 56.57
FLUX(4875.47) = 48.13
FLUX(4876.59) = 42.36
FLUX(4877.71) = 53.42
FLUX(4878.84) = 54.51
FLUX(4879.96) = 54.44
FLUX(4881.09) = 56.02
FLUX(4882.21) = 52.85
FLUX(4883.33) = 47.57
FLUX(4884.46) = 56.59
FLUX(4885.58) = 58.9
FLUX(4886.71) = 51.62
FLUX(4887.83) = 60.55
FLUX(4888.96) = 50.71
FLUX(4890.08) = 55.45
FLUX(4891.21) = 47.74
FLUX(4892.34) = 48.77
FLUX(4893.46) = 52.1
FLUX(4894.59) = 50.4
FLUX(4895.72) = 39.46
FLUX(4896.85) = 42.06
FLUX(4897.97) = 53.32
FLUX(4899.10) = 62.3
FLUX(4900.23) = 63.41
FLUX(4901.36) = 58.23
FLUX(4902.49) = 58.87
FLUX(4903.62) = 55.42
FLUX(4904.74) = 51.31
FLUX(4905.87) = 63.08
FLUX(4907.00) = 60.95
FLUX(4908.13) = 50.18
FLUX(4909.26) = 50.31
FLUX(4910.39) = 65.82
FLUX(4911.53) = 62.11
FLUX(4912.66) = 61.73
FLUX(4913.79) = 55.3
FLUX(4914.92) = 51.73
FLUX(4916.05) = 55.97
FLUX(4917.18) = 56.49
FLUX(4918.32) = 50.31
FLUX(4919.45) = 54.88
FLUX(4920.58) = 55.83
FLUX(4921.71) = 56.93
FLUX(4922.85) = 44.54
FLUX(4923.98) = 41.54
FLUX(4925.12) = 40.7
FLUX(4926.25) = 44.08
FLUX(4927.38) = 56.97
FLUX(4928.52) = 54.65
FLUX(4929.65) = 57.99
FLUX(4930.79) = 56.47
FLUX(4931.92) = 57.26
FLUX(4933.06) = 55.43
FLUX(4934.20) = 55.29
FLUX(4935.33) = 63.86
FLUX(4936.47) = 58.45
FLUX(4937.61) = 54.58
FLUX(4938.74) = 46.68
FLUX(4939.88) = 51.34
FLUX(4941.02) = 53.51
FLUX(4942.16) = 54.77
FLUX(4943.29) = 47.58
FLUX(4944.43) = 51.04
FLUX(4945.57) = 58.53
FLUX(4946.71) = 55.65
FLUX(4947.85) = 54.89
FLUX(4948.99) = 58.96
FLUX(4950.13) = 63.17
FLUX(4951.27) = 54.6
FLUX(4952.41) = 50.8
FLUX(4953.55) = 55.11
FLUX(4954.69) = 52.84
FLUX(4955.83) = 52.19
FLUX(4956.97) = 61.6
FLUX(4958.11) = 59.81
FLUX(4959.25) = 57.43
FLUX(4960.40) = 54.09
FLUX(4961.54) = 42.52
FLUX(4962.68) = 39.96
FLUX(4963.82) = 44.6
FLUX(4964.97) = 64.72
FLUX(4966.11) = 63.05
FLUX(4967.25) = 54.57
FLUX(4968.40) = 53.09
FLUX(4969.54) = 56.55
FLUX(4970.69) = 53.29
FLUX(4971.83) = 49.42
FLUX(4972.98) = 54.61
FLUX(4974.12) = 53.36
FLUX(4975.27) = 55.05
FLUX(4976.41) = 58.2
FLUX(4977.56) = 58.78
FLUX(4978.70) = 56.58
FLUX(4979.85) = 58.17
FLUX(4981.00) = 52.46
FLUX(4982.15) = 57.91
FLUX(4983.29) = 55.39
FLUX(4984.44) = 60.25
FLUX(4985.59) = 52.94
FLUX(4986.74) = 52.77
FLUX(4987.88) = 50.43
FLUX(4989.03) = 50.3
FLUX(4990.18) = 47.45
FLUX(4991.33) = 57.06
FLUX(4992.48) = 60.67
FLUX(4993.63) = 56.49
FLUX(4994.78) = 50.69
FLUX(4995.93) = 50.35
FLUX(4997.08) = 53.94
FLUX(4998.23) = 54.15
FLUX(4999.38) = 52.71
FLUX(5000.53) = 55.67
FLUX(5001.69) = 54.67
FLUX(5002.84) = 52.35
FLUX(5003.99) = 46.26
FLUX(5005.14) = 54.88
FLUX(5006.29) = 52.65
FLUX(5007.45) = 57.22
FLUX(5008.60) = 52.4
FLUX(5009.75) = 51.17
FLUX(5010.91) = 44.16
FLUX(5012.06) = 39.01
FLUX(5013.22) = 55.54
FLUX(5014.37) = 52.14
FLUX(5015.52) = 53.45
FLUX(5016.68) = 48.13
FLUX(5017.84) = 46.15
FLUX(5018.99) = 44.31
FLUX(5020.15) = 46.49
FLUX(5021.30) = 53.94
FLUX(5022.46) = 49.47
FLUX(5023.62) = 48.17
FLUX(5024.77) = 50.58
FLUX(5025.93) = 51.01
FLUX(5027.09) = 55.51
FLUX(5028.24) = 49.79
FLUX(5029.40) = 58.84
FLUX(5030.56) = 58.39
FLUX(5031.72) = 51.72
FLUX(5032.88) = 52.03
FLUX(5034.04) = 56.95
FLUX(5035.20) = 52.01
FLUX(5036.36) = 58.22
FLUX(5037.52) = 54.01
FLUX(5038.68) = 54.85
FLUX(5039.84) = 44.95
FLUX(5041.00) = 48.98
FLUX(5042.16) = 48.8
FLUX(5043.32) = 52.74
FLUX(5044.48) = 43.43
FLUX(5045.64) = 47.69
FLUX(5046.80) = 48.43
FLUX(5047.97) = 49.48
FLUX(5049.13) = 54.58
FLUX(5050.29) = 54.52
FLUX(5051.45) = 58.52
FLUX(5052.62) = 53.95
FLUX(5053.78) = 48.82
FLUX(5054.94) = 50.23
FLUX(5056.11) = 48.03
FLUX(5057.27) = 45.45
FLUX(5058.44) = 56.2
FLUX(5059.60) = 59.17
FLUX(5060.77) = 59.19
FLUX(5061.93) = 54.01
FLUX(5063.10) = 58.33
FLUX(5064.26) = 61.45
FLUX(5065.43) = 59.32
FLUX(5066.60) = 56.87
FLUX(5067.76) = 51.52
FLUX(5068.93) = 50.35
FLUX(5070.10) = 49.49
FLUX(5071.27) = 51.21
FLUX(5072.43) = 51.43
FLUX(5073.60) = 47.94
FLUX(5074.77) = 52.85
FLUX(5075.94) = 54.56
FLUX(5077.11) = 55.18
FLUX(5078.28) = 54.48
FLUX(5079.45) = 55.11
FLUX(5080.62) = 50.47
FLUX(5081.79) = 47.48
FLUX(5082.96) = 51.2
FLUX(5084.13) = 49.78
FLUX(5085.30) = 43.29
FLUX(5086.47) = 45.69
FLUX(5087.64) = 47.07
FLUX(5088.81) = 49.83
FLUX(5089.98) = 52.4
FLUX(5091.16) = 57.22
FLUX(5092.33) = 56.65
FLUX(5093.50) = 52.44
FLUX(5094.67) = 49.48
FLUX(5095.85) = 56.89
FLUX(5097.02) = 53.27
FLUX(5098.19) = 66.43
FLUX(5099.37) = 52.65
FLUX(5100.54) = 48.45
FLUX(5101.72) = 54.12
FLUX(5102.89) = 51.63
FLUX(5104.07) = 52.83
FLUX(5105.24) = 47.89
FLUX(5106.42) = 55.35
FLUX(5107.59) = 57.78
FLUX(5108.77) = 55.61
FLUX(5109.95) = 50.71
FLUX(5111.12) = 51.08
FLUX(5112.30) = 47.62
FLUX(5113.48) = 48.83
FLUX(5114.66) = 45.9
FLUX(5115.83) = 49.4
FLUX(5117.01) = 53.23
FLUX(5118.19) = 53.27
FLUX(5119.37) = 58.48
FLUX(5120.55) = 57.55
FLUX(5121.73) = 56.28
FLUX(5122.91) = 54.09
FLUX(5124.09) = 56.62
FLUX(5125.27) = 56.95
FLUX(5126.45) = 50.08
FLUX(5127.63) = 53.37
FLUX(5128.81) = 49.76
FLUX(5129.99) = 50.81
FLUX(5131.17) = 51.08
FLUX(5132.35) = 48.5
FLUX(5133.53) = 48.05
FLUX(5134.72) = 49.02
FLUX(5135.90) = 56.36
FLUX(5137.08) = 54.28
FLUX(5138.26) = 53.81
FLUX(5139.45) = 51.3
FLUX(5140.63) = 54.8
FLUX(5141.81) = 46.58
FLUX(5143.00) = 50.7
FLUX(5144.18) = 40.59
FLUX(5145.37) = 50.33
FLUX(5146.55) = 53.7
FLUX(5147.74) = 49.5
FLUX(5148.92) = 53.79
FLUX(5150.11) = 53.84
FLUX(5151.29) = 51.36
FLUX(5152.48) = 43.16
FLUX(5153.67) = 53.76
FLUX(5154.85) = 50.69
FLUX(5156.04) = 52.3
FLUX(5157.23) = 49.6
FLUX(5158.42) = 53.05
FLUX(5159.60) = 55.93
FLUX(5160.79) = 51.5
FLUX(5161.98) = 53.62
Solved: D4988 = 1.04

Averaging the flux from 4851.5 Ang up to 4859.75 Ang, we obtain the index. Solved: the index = 58.1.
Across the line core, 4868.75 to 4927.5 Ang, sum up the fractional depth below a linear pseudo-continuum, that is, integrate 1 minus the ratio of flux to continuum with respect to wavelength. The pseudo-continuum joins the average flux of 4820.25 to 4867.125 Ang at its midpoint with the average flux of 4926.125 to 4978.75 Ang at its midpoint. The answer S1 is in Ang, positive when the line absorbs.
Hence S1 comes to 2.1 Ang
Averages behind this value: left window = 56.3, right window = 54.7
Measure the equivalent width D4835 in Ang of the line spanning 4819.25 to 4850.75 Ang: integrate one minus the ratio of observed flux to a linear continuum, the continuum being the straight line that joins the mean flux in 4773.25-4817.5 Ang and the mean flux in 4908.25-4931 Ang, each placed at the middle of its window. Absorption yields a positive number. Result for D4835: -1.0 Ang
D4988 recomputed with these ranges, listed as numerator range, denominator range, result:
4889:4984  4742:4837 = 1.01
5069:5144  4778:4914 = 1.03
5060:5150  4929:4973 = 1.02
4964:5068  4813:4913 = 1.02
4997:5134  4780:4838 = 1.01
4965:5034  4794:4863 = 0.99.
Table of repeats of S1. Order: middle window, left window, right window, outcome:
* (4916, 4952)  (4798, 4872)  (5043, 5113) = 0.8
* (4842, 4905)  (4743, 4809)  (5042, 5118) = 1.9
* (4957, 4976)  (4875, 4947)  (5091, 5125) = 0.0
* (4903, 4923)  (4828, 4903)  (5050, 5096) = -0.6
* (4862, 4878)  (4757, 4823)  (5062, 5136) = 1.3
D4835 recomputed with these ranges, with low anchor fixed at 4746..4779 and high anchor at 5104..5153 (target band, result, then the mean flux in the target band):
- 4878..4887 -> 0.15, 54.1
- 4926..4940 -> -0.21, 55.2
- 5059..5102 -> -0.61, 53.2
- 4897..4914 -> -0.95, 57.8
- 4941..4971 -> -0.19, 54.4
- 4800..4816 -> -0.47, 57.8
